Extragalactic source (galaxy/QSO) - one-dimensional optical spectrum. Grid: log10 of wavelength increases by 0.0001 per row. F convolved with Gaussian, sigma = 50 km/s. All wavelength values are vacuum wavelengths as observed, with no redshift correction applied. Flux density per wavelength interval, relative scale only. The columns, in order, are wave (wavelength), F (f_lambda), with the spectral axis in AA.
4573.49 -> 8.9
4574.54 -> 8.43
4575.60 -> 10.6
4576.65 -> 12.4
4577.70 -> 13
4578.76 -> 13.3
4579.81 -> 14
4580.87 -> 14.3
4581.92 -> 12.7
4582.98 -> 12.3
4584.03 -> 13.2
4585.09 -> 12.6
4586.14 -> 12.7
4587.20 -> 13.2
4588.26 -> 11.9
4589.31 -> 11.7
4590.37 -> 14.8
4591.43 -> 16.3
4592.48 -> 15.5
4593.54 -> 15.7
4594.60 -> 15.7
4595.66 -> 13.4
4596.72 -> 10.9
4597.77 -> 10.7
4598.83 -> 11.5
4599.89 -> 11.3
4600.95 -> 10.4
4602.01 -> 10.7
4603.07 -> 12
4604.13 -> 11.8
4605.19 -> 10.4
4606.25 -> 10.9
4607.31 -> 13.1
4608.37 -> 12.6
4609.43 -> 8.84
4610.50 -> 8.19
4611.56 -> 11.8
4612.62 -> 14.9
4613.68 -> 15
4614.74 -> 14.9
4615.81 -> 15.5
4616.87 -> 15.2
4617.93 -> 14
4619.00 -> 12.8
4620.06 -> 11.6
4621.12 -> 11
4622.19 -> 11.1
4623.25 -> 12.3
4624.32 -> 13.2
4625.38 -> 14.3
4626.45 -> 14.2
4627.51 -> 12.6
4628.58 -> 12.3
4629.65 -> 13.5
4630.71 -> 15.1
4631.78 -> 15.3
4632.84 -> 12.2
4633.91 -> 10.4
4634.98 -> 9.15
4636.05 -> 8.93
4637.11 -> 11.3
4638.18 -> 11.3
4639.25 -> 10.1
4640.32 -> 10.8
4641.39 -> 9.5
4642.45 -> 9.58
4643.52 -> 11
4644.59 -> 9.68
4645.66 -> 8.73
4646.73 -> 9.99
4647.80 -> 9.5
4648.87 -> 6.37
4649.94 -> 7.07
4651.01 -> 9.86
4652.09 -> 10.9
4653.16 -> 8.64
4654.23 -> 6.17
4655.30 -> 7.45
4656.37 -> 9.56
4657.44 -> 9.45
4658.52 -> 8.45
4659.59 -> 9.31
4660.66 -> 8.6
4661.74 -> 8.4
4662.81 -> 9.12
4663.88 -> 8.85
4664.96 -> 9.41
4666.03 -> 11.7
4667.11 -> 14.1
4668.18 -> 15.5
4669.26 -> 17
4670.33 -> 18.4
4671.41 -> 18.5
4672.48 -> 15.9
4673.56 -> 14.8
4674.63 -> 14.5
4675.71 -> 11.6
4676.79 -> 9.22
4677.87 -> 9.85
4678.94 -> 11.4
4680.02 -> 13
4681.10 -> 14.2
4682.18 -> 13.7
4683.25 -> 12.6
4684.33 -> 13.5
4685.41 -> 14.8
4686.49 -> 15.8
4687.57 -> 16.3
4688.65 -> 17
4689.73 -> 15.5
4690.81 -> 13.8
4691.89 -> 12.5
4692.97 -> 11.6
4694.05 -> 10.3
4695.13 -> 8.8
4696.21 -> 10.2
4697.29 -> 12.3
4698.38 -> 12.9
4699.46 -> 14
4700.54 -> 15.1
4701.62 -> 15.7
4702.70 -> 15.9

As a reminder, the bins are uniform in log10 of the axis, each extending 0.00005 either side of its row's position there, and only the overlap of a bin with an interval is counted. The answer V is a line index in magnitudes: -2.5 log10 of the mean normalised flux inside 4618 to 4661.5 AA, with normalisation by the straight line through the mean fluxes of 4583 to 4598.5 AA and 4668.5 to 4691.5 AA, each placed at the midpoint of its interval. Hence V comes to 0.29 mag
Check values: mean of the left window 13.4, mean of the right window 14.3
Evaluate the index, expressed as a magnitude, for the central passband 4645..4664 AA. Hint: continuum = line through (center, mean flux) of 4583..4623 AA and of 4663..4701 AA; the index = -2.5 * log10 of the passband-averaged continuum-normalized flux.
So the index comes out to 0.45 mag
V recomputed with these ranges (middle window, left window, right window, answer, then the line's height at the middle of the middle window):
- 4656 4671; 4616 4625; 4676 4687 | 0.128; 12.8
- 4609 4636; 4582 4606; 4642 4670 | -0.123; 11.4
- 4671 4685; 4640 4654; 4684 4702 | -0.100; 12.1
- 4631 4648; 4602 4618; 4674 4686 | 0.188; 12.6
